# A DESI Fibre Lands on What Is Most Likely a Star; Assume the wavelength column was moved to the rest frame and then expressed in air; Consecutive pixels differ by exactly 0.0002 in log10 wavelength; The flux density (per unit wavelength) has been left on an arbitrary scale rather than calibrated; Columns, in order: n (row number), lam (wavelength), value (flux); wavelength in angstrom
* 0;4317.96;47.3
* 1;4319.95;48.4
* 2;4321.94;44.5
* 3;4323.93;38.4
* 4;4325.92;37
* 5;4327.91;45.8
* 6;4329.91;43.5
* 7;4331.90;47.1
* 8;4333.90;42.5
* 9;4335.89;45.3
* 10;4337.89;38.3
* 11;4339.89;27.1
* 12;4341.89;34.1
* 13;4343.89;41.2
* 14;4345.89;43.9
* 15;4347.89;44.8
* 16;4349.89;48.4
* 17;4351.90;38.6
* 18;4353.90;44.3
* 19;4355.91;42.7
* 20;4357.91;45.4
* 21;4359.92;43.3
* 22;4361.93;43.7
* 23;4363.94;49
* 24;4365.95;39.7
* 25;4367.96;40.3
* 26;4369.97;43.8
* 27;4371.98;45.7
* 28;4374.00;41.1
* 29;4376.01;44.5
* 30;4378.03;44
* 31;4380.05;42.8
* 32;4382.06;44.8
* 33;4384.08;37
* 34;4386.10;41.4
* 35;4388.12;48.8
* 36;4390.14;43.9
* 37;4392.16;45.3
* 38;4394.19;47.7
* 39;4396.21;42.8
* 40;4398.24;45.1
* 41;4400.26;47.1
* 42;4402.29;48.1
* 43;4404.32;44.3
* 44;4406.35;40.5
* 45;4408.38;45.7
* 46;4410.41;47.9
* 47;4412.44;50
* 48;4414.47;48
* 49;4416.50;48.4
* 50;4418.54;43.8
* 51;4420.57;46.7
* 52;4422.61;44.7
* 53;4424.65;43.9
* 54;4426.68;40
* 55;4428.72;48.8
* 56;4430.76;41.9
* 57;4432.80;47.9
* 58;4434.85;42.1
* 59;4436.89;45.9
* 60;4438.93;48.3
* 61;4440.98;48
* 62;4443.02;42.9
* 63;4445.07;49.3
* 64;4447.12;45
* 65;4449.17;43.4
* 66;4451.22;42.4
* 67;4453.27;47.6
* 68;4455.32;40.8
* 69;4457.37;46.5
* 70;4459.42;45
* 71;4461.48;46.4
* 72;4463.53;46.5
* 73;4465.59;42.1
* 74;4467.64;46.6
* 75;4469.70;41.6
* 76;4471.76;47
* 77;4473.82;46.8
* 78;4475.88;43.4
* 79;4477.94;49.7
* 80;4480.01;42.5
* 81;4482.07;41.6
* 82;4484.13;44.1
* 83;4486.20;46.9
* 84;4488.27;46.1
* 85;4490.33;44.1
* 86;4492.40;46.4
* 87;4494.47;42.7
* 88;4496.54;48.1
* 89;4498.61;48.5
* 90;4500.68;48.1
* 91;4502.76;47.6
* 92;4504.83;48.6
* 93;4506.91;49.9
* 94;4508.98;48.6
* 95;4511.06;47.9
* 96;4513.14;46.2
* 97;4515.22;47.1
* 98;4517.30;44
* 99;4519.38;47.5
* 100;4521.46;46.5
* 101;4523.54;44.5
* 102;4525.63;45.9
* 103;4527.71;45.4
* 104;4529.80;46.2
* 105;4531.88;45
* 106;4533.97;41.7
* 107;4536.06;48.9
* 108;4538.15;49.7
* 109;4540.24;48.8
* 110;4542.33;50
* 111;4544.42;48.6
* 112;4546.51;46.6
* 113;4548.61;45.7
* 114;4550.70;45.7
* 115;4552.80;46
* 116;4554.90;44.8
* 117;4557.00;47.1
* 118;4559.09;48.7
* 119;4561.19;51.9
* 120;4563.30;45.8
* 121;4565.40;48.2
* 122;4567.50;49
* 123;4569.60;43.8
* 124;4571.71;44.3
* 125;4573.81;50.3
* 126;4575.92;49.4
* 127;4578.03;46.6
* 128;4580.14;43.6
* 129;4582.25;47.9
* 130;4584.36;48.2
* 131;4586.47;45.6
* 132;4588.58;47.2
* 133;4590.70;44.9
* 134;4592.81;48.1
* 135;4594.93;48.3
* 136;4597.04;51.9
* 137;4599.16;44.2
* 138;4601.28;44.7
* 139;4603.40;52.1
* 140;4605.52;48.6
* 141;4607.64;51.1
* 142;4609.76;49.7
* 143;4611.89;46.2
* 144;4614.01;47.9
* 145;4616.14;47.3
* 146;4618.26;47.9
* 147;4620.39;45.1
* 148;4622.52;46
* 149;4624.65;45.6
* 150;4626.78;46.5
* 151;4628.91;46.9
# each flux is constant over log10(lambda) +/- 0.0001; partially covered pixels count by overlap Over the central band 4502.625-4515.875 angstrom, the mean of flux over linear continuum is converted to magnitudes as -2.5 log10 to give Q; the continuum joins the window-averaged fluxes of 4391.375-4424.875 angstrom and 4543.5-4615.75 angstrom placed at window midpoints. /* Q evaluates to -0.03 mag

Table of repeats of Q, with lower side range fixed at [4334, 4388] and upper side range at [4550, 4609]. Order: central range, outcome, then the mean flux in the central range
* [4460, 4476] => -0.01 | 45.1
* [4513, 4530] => 0.00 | 45.9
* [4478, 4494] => 0.01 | 44.8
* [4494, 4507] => -0.05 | 47.7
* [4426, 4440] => -0.03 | 45.1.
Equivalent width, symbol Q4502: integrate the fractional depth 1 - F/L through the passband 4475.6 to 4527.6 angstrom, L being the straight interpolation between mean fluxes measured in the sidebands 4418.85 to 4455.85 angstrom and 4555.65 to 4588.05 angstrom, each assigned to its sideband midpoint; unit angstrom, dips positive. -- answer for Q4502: -0.2 angstrom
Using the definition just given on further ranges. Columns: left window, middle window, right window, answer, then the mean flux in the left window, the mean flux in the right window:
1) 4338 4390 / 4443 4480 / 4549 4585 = -0.4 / 42.4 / 47.1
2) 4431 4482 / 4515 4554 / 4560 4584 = 0.1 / 45.2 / 47.4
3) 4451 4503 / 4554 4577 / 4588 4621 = -0.2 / 45.4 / 47.9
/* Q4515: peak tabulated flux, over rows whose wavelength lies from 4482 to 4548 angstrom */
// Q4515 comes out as 50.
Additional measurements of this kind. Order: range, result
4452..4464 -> 47.6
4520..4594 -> 51.9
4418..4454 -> 49.3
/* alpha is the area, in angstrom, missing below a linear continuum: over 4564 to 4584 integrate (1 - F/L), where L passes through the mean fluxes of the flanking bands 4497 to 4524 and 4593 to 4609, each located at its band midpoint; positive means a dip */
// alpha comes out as 0.5 angstrom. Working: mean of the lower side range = 47.4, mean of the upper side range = 48.7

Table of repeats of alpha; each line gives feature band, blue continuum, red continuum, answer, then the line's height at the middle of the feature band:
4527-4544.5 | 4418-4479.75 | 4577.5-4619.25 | -0.2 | 46.6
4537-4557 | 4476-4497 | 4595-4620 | -0.3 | 46.7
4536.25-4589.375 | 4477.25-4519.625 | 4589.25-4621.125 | -0.1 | 47.3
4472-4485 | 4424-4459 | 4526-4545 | 0.3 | 45.8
